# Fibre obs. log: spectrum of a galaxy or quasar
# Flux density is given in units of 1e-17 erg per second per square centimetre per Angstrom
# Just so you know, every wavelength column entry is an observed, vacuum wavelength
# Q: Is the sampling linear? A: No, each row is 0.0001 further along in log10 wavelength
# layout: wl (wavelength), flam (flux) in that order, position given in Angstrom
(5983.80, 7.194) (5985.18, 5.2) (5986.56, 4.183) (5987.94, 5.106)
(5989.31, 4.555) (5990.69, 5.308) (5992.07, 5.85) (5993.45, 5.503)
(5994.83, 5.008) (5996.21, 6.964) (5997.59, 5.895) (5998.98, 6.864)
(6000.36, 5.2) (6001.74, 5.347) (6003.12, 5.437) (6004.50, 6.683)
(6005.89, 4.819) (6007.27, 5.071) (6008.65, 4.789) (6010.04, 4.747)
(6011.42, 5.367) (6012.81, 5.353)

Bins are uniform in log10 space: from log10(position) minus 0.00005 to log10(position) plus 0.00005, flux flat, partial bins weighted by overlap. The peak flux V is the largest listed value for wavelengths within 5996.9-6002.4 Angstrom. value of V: 6.864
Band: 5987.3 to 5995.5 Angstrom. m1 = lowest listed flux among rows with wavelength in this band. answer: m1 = 4.555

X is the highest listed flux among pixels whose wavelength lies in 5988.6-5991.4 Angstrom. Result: 5.308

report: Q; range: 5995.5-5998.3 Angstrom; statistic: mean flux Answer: 6.4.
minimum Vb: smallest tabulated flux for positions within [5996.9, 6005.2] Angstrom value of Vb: 5.2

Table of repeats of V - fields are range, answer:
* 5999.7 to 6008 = 6.683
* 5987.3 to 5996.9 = 6.964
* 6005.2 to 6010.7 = 5.071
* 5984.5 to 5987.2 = 5.2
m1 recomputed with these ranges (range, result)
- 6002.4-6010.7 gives 4.747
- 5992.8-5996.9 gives 5.008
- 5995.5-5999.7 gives 5.895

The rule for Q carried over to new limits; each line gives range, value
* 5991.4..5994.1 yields 5.68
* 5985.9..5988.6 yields 4.64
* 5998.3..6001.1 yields 6.02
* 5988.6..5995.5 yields 5.25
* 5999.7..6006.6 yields 5.5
